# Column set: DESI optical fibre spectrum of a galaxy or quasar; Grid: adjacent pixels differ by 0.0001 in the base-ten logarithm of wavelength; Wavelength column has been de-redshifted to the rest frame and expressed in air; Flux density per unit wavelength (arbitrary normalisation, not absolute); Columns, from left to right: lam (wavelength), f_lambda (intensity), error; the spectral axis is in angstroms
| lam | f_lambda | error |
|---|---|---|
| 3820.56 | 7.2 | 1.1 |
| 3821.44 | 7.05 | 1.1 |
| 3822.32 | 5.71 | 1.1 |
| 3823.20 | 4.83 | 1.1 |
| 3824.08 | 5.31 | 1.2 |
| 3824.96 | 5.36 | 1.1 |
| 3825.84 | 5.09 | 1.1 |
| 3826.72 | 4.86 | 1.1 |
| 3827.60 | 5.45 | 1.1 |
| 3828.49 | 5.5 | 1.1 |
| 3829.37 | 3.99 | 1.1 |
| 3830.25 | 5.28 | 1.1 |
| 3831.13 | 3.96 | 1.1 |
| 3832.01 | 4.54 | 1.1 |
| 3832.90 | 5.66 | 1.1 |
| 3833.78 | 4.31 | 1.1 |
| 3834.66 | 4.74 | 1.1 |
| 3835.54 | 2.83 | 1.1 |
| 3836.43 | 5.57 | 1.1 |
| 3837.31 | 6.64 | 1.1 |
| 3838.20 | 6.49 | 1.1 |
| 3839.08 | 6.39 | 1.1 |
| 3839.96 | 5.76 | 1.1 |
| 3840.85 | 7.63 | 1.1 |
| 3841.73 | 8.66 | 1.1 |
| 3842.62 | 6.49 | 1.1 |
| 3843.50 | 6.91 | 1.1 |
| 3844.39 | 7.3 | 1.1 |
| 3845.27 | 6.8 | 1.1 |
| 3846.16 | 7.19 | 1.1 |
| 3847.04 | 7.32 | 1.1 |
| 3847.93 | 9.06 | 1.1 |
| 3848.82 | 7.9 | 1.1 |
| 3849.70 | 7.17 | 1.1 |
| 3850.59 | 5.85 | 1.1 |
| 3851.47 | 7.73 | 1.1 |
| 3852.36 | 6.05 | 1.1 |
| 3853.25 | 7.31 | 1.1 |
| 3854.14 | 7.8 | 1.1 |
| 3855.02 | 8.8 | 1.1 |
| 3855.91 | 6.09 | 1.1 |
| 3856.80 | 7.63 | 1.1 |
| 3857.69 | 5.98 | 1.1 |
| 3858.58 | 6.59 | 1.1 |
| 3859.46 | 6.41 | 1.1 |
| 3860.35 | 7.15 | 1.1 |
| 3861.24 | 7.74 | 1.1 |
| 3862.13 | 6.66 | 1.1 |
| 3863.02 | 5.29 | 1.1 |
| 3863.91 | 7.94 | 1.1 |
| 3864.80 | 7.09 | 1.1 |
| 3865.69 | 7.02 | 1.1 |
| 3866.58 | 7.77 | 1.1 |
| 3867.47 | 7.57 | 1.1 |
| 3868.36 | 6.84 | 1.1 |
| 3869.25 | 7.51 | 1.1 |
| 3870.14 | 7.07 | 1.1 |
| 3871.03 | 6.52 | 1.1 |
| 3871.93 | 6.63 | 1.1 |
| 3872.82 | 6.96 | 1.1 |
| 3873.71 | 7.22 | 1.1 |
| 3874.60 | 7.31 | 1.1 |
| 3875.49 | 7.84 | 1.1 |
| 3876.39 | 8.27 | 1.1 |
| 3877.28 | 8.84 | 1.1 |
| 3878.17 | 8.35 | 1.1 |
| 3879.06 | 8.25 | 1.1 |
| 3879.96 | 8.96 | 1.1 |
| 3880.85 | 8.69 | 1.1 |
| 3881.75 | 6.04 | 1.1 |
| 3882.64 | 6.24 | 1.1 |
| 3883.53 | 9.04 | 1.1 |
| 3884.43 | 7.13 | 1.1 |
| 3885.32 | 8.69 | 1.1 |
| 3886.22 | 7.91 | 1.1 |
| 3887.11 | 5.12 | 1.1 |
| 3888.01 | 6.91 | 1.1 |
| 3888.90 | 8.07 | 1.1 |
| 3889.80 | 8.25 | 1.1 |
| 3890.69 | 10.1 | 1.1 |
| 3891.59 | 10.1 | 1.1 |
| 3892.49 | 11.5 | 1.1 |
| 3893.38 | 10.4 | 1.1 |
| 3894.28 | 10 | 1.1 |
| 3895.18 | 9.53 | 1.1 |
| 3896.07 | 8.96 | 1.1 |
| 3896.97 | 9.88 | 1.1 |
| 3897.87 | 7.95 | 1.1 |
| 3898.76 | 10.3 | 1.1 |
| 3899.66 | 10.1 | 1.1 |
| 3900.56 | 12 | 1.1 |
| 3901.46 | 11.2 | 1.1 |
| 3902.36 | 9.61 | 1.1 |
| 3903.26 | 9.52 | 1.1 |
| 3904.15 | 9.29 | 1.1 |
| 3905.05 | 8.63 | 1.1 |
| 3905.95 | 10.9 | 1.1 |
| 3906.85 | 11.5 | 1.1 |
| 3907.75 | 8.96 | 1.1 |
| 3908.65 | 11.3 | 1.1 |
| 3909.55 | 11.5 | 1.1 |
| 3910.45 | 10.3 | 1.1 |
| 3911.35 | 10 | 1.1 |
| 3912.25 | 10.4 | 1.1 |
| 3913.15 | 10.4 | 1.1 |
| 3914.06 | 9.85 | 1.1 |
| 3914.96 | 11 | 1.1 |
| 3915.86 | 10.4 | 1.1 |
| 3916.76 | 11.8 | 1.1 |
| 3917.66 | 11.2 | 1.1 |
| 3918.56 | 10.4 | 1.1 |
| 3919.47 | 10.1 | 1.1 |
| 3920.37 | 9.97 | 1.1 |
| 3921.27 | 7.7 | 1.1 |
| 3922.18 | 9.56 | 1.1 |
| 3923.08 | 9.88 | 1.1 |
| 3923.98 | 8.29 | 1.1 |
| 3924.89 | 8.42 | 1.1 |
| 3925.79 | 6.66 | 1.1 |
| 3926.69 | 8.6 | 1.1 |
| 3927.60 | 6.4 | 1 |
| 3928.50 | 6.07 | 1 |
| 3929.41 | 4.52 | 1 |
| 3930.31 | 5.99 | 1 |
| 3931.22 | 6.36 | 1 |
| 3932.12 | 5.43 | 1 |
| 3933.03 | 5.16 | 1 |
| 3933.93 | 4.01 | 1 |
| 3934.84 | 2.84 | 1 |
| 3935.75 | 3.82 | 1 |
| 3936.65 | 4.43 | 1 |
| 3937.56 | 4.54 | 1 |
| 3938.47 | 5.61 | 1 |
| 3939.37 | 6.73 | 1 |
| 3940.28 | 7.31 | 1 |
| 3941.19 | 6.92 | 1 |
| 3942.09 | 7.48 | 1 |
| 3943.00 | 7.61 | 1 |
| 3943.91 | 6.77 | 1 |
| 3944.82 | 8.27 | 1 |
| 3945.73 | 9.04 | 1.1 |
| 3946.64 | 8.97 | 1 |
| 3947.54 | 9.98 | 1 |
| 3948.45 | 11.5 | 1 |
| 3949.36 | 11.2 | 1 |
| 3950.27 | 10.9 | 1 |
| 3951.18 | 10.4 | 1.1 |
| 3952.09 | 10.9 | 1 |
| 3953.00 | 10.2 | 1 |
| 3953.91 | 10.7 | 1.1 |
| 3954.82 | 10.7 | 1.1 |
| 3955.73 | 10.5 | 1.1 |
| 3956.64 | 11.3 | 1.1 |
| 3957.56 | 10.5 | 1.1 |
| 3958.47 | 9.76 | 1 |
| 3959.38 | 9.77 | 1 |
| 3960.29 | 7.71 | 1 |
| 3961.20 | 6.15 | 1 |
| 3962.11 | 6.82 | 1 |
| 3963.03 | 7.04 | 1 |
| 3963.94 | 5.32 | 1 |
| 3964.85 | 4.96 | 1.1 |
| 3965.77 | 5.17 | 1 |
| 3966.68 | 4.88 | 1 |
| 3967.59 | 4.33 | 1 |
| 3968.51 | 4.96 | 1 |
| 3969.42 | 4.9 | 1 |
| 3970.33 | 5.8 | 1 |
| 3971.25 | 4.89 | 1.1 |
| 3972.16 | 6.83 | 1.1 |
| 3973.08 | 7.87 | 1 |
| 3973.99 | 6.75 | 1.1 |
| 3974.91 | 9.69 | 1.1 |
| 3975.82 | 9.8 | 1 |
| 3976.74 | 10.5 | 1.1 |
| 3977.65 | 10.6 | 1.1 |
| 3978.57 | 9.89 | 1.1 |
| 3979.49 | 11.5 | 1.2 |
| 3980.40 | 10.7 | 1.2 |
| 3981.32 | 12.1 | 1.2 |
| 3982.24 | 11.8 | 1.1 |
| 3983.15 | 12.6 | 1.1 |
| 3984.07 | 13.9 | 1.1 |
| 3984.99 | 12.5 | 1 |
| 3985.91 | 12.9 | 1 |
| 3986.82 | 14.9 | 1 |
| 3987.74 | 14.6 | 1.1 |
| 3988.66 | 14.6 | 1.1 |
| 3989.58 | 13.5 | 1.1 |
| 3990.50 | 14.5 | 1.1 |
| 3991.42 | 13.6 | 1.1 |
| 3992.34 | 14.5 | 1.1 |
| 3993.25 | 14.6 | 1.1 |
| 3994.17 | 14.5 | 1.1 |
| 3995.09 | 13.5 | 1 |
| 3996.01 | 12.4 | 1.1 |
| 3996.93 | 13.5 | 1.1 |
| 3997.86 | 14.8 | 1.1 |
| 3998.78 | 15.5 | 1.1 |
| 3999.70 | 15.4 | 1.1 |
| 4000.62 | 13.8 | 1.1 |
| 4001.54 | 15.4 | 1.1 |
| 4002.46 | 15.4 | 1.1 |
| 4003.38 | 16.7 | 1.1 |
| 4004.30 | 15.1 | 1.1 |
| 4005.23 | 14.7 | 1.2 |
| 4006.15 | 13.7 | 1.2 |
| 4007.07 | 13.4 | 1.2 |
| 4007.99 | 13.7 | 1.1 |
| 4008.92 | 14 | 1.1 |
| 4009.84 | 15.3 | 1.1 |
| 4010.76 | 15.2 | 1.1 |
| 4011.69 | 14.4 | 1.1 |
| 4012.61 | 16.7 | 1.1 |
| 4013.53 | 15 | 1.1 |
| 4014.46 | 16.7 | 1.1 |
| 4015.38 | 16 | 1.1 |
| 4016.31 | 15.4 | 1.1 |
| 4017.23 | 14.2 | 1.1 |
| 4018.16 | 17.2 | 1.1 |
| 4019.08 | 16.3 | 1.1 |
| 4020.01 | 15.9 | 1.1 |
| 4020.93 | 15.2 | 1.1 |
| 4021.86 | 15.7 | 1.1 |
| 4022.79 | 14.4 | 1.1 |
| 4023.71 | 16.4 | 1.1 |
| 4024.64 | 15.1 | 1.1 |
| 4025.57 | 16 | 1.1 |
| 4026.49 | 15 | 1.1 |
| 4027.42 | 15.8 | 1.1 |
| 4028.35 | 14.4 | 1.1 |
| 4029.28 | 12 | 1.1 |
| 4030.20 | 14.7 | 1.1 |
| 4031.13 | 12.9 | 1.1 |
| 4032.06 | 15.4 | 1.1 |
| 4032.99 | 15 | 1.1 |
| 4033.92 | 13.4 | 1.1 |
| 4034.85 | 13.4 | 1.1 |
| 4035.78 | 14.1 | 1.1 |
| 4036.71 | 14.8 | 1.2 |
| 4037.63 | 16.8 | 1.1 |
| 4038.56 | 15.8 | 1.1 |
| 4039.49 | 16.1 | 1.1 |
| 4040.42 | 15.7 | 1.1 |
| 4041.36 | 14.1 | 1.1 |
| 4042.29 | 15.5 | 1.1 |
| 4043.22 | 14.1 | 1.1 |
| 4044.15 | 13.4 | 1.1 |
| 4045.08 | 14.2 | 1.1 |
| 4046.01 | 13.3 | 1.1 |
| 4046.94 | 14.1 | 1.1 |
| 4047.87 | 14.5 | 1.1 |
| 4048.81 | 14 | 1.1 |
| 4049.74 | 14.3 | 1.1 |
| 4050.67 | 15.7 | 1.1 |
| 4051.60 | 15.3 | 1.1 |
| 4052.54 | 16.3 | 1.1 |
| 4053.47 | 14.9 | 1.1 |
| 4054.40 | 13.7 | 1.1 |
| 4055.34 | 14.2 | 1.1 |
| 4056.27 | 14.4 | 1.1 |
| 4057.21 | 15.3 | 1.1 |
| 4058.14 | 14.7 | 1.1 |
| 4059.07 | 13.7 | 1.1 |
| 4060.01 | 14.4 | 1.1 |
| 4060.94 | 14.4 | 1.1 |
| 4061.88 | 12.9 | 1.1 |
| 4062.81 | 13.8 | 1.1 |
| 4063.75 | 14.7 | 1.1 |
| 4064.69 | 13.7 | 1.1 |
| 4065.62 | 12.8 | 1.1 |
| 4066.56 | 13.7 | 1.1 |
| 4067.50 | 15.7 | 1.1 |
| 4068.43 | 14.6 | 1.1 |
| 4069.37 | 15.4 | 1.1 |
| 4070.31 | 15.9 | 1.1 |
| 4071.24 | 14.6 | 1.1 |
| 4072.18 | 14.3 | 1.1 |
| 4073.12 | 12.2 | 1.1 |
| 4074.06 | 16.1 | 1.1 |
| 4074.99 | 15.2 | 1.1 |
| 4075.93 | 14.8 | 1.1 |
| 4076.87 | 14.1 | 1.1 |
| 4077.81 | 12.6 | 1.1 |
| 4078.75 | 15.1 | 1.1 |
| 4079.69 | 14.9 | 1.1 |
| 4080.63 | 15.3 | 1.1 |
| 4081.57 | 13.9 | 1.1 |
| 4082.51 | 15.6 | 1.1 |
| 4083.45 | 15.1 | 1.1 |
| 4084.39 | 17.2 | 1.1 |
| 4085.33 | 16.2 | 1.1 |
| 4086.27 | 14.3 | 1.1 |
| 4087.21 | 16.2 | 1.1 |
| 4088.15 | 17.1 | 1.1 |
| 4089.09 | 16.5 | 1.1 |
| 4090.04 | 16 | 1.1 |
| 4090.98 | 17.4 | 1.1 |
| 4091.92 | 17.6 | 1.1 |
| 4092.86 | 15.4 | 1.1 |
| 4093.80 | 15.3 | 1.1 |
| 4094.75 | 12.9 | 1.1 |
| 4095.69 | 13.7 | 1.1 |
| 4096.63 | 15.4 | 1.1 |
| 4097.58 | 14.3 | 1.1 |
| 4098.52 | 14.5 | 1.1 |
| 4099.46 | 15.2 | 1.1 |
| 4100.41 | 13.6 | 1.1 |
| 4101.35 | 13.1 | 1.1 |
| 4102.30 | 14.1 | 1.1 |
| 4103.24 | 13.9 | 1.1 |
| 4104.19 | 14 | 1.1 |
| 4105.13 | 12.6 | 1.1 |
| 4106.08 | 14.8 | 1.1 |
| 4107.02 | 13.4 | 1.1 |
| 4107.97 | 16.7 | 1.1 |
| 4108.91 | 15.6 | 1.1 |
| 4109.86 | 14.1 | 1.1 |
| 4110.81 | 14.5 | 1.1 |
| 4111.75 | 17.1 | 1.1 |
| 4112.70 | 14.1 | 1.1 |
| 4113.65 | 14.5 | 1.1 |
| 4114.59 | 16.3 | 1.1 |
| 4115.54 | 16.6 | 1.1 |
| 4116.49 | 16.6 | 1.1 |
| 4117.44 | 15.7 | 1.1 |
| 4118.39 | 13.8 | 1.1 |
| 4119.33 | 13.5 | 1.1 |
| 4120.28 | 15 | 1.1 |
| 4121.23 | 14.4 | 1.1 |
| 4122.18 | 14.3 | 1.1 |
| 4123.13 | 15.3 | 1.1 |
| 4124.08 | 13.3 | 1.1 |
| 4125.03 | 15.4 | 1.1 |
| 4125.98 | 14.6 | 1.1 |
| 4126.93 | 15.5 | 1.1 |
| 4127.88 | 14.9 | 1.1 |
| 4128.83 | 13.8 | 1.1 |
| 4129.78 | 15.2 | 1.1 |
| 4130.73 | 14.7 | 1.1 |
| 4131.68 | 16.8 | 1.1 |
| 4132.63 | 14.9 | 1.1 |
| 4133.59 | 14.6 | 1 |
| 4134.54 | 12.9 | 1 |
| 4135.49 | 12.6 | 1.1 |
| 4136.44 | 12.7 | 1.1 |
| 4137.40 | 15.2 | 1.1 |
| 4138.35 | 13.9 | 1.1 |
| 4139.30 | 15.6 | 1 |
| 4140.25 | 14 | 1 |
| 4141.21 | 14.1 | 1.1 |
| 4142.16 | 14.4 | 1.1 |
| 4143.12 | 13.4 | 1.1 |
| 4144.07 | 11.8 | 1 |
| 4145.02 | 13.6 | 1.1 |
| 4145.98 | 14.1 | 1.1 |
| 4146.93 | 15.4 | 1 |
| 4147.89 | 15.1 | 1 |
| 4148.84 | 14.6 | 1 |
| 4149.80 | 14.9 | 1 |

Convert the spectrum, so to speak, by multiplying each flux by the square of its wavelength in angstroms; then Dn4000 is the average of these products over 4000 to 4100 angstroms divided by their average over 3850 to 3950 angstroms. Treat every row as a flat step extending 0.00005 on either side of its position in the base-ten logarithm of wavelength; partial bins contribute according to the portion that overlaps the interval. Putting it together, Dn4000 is 1.97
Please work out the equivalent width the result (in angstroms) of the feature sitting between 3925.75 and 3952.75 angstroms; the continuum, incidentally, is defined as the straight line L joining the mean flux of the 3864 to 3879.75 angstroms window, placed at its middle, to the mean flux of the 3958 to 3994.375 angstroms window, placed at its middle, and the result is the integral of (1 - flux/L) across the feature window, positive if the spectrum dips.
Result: 5.5 angstroms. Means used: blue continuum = 7.51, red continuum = 9.77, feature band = 7.18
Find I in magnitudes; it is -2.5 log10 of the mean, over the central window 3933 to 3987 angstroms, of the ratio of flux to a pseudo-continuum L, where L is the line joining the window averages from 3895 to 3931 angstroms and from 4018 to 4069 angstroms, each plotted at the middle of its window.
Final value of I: 0.33 mag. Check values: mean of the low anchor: 9.45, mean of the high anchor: 14.7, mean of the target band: 8.43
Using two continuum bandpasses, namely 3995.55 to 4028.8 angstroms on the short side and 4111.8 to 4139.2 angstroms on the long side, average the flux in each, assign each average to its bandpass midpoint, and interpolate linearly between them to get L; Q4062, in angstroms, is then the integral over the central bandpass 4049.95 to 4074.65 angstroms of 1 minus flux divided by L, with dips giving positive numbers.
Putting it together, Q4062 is 0.7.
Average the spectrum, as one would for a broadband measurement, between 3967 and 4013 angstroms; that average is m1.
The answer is 12.3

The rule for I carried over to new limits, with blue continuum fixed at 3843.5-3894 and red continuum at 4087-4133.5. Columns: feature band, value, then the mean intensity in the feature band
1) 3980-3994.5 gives -0.20 mag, 13.5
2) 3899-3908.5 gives -0.18 mag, 10.2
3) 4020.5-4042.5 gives -0.19 mag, 14.9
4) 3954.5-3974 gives 0.42 mag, 7.11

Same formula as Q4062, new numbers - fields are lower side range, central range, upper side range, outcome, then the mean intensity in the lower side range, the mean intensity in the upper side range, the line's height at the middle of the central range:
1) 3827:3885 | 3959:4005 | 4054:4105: 2.05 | 6.83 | 14.7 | 11.3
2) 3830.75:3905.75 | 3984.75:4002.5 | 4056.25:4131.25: -3.98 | 7.61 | 14.8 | 11.6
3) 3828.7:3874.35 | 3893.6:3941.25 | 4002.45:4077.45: 3.91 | 6.62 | 14.8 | 9.47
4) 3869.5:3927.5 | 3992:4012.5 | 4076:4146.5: -4.70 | 9.08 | 14.7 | 11.8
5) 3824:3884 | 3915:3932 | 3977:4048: 2.66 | 6.74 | 14.4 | 10.1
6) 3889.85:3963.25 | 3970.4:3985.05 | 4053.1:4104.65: 1.26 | 8.87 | 14.7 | 10.8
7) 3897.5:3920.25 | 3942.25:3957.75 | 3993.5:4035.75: 2.82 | 10.3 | 14.8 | 12.1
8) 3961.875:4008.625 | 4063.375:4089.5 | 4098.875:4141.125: -2.63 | 11.3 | 14.6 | 13.6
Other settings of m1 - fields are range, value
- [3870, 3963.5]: 8.59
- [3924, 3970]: 7.38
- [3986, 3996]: 14.2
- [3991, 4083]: 14.7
